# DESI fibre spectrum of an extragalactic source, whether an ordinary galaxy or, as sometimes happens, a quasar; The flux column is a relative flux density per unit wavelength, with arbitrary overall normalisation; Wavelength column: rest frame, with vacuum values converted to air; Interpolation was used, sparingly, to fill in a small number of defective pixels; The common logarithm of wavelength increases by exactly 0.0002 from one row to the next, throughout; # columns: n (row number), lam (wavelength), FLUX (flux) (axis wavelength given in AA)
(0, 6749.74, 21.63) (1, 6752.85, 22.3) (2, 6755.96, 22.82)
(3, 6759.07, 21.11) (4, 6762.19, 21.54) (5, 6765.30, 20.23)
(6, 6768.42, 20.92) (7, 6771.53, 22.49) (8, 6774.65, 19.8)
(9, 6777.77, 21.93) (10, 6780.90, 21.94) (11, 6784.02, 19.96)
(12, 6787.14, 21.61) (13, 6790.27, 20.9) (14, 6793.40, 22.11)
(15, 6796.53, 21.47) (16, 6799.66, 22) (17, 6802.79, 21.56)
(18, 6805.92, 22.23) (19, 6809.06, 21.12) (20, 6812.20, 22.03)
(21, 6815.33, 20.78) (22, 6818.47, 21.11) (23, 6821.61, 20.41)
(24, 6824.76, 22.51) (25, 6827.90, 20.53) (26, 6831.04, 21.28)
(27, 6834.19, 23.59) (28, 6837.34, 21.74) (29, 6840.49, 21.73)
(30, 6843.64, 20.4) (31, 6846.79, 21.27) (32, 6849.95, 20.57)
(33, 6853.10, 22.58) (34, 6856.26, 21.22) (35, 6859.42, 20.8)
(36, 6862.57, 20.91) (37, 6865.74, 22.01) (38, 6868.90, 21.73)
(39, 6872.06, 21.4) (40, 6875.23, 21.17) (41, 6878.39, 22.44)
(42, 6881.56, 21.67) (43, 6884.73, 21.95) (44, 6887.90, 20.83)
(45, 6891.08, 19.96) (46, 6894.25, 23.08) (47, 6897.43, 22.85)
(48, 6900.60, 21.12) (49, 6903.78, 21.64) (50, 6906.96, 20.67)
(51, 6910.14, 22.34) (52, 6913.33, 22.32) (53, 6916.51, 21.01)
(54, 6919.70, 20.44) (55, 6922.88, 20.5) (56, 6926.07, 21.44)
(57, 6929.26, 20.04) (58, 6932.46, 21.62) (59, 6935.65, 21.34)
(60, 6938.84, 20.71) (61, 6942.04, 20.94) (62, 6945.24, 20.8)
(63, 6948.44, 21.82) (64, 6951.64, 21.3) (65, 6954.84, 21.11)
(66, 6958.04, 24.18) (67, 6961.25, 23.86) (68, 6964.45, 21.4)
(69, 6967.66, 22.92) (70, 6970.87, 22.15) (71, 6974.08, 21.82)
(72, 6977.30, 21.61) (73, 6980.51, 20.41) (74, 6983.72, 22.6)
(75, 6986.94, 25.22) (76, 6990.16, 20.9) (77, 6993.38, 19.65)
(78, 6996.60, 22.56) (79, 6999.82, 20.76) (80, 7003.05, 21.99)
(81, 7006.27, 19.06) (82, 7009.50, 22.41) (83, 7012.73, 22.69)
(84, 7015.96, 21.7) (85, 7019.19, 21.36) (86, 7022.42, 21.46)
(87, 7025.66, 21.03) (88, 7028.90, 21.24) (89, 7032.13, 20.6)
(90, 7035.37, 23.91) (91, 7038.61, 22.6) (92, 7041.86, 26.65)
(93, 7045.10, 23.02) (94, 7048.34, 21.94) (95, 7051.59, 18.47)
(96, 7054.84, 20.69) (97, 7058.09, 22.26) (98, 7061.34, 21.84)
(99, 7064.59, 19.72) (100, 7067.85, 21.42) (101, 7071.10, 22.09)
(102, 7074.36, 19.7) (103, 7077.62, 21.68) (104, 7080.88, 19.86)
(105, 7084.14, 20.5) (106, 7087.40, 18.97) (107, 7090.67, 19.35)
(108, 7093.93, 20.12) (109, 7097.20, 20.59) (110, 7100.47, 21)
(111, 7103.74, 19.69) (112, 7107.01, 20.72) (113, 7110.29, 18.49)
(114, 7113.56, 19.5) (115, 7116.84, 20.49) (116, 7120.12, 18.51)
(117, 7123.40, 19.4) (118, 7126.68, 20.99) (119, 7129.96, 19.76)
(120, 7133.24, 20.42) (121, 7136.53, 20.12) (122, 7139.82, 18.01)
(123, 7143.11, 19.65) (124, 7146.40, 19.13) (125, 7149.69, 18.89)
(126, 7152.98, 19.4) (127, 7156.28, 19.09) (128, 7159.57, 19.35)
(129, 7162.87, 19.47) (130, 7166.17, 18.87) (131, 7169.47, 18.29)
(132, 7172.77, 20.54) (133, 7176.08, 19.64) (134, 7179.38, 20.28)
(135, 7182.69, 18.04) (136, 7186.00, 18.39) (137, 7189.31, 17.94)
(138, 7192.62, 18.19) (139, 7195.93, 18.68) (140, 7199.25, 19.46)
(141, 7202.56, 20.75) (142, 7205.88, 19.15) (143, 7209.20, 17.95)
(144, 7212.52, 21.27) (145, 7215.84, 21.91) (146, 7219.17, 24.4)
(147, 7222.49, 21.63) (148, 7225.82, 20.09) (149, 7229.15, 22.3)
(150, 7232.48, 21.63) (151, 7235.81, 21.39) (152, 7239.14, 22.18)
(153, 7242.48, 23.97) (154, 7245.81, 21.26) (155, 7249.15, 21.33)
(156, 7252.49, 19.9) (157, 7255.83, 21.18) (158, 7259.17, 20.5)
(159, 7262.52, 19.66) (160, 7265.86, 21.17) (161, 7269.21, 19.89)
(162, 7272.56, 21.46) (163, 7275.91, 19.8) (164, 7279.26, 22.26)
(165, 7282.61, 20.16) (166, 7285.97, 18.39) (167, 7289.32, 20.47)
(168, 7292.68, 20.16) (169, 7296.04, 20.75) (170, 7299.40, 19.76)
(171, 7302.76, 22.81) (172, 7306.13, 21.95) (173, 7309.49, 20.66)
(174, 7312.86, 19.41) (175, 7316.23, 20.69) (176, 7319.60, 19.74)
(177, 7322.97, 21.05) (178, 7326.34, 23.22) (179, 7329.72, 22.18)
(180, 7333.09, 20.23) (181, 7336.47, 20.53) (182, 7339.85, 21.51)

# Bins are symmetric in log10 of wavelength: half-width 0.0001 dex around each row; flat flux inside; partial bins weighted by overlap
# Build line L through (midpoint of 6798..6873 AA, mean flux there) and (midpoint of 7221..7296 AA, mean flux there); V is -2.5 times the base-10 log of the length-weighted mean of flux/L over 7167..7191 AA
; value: 0.110 mag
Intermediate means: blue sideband 21.5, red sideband 20.9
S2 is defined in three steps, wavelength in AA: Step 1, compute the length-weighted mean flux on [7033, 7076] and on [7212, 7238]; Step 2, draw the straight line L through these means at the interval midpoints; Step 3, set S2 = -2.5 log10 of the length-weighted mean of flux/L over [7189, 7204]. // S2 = 0.15 mag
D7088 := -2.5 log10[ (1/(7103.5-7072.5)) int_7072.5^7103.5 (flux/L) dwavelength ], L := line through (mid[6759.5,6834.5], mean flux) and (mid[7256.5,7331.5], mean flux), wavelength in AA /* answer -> 0.04 mag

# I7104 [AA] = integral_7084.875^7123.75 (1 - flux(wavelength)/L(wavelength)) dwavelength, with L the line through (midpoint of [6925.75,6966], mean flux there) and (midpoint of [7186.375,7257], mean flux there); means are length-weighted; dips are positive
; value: 2.47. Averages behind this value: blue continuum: 21.6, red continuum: 20.7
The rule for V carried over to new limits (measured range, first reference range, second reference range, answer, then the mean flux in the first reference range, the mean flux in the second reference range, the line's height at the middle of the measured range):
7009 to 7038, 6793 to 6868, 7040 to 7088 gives -0.025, 21.5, 21.3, 21.3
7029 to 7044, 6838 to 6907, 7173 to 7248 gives -0.109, 21.5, 20.5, 21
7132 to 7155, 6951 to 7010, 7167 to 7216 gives 0.029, 21.9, 19.3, 19.9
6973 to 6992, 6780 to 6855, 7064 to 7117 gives -0.068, 21.5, 20.2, 20.7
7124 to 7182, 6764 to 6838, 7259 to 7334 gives 0.077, 21.4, 20.7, 20.9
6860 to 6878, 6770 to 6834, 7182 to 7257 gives -0.009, 21.4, 20.6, 21.3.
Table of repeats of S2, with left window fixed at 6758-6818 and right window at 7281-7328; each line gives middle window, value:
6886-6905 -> -0.02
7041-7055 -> -0.05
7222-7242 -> -0.05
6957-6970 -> -0.09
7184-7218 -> 0.07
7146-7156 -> 0.09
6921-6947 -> 0.01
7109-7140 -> 0.07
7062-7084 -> 0.01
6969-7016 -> -0.03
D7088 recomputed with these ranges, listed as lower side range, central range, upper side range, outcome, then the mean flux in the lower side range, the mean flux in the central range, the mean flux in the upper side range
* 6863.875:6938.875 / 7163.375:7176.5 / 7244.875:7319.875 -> 0.08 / 21.4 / 19.3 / 20.6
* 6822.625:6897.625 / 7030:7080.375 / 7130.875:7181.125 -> -0.08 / 21.6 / 21.7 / 19.4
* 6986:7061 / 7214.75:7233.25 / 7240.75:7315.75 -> -0.05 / 21.8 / 22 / 20.8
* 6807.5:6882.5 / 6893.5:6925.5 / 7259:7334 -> -0.01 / 21.5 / 21.6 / 20.7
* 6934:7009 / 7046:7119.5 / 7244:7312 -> 0.05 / 21.7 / 20.4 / 20.7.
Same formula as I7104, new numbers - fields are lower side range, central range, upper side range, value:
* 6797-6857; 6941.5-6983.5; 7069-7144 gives -2.31 AA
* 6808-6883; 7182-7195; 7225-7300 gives 1.74 AA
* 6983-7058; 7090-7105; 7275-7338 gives 0.93 AA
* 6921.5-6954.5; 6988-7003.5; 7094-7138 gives -0.41 AA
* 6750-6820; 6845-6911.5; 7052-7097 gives -1.12 AA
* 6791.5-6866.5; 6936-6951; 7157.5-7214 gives -0.26 AA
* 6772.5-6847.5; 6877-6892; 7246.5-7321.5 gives -0.09 AA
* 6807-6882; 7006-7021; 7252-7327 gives -0.36 AA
